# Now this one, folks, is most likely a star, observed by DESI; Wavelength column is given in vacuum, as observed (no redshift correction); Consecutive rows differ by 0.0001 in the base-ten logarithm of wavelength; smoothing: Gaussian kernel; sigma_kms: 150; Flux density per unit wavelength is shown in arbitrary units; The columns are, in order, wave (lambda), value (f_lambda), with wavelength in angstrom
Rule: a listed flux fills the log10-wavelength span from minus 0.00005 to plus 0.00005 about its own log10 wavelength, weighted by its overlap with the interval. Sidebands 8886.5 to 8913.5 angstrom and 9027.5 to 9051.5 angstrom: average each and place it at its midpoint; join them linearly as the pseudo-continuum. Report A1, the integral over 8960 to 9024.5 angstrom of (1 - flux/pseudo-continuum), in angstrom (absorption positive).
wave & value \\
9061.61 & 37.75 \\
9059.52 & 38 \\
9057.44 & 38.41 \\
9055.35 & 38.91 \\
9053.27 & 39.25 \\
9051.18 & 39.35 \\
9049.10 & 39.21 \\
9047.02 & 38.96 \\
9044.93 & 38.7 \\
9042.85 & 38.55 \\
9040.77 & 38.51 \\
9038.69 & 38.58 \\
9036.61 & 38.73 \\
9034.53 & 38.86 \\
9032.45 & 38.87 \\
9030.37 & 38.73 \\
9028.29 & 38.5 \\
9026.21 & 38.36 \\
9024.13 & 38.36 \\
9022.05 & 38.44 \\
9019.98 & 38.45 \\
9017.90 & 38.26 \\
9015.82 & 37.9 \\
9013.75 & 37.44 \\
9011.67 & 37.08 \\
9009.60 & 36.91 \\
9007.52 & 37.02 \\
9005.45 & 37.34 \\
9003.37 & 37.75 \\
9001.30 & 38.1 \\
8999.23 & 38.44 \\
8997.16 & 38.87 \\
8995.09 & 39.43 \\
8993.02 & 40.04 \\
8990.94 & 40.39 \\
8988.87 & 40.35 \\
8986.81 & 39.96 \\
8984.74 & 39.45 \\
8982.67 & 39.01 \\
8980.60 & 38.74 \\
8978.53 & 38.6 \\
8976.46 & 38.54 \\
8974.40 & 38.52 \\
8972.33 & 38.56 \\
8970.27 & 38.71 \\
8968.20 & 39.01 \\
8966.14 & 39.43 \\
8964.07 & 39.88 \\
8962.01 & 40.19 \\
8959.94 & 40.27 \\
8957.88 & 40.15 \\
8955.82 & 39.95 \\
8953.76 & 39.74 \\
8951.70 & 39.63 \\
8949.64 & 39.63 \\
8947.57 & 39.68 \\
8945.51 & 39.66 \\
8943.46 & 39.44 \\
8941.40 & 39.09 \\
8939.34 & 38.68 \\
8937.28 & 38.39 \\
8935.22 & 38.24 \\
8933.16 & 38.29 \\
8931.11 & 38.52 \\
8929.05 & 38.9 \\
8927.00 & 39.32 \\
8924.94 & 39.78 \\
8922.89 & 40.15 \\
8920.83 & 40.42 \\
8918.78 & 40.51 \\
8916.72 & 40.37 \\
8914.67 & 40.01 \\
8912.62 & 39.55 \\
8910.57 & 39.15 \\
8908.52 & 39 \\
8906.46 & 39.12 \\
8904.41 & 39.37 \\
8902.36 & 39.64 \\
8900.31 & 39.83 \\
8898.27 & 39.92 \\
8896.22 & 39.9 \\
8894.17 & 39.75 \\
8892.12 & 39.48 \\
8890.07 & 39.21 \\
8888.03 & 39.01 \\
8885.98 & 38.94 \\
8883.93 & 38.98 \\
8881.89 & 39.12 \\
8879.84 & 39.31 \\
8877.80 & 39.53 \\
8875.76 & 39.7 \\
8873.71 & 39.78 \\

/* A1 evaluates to 0.5 angstrom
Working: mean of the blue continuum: 39.4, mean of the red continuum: 38.8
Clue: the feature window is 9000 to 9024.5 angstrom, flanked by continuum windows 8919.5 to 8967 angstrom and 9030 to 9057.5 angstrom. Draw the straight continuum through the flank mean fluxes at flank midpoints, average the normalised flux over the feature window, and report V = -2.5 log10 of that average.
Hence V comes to 0.04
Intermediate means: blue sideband 39.5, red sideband 38.8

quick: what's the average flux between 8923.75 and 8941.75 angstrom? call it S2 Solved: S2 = 38.8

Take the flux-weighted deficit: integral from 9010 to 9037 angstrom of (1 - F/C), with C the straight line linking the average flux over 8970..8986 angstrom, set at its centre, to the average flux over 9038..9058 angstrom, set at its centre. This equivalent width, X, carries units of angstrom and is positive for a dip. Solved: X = 0.40 angstrom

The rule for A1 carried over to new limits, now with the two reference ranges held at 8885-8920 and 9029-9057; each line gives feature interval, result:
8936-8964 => -0.2 angstrom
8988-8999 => -0.2 angstrom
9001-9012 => 0.5 angstrom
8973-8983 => 0.1 angstrom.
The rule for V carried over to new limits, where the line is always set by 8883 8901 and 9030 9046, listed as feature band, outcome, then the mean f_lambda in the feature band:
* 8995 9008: 0.02 mag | 38.1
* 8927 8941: 0.02 mag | 38.6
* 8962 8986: 0.00 mag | 39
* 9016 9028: 0.01 mag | 38.3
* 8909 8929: -0.02 mag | 39.9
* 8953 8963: -0.03 mag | 40.1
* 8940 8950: -0.01 mag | 39.5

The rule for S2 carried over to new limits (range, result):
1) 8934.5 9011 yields 39.1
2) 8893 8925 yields 39.8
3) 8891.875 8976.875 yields 39.4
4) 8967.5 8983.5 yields 38.7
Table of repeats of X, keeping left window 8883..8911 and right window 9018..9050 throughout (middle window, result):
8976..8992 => -0.21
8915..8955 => -0.24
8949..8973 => -0.36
